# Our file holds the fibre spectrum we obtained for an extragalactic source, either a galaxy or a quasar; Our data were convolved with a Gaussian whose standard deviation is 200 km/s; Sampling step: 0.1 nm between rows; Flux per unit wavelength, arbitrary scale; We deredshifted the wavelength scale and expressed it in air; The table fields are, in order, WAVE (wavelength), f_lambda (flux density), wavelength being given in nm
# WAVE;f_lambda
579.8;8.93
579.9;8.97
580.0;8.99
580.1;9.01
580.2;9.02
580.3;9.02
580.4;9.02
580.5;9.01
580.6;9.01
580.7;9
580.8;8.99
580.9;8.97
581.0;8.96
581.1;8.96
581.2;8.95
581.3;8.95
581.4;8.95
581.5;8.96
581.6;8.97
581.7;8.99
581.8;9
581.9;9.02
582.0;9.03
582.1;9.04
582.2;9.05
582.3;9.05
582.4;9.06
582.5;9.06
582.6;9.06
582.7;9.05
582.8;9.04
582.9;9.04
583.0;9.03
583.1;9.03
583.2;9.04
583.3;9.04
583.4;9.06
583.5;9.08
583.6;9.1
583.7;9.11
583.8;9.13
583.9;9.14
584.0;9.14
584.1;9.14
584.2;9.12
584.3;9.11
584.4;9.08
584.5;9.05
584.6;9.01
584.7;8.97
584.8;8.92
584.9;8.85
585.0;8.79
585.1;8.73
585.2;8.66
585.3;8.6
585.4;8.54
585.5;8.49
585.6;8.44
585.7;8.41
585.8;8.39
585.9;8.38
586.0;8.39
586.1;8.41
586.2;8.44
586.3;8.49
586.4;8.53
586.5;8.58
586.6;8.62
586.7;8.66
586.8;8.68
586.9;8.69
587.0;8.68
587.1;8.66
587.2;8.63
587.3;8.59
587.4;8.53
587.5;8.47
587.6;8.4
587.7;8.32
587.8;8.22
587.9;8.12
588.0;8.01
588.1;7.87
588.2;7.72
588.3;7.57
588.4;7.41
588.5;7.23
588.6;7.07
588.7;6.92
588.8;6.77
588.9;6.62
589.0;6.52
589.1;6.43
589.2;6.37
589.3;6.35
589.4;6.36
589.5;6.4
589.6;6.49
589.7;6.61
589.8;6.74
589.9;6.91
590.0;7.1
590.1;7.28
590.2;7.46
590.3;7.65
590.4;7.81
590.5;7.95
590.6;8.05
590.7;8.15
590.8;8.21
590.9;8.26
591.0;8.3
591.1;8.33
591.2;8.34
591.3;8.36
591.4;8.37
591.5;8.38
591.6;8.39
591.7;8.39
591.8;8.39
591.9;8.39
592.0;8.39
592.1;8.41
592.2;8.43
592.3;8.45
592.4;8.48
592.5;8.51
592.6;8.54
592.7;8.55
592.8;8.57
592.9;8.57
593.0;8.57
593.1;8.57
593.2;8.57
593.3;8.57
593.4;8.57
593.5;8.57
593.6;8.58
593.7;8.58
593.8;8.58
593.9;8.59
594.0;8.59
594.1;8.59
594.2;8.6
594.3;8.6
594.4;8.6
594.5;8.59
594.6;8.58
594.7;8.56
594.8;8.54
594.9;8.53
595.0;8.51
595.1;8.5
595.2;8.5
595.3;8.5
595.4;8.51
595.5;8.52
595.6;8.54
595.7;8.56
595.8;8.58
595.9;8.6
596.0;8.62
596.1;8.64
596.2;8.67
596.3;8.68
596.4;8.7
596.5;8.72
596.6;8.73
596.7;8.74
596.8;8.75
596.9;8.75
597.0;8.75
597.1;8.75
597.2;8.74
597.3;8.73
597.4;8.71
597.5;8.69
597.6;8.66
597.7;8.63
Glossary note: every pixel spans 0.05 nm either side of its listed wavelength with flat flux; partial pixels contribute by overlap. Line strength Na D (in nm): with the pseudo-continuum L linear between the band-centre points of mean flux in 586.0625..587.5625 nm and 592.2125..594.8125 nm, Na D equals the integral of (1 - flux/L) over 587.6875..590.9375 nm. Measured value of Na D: 0.49 nm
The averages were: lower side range 8.58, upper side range 8.56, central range 7.29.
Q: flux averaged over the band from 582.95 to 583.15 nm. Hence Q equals 9.03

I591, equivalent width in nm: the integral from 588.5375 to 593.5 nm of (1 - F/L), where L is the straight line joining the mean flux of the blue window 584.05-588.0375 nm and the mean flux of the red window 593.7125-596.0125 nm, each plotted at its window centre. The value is 0.45 nm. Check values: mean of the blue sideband 8.62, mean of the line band 7.8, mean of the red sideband 8.56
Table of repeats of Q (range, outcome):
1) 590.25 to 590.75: 7.92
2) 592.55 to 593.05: 8.56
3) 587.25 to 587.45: 8.56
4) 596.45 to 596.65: 8.73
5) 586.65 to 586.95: 8.68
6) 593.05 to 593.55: 8.57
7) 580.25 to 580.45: 9.02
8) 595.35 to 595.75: 8.53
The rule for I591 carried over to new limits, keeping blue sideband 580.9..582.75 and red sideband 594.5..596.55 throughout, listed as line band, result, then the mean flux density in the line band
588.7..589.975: 0.32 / 6.57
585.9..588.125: 0.10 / 8.46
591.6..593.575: 0.04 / 8.5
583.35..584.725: -0.02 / 9.09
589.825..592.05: 0.18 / 8.02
